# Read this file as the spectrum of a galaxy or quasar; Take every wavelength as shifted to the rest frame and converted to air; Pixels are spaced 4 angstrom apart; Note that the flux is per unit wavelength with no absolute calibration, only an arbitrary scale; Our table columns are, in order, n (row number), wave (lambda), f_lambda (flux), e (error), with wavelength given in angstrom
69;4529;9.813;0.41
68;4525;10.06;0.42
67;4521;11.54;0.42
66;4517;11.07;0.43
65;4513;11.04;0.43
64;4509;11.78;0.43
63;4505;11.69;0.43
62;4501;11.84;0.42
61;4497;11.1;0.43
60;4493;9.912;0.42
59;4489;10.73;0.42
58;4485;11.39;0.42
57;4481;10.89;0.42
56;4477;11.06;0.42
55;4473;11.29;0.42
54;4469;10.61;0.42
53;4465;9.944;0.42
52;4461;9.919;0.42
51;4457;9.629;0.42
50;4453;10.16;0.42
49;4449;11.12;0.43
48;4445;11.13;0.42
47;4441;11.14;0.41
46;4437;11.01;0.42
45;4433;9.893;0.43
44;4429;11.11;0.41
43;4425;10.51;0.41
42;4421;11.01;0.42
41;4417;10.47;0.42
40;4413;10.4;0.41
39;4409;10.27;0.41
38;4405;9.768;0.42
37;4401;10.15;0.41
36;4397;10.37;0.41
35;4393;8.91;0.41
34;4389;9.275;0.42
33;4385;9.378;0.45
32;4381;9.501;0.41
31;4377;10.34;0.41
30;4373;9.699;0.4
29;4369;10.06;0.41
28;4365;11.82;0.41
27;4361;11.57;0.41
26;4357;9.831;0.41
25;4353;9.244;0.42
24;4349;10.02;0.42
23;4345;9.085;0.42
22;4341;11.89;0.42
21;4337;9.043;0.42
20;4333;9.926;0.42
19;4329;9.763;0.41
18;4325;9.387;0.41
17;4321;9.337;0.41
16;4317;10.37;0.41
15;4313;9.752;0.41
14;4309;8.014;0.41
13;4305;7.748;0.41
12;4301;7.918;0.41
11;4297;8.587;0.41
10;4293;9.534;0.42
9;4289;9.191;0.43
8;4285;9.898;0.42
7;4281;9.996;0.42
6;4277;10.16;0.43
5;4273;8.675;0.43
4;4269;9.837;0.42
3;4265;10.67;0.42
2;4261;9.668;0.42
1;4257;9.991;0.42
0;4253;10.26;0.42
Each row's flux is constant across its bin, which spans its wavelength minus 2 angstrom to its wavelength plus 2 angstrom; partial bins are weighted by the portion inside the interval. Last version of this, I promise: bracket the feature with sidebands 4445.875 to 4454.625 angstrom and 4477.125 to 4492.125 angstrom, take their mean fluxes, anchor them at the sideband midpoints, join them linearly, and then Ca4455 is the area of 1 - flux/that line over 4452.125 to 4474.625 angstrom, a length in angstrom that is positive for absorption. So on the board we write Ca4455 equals 1.2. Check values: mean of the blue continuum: 10.7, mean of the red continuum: 10.9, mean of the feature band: 10.2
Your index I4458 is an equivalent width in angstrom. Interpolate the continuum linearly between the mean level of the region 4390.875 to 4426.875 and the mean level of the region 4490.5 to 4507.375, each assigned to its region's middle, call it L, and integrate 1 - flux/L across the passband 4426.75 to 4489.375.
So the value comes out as 0.1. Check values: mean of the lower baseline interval 10.2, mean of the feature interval 10.7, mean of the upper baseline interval 11.1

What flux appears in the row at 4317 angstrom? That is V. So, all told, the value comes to 10.37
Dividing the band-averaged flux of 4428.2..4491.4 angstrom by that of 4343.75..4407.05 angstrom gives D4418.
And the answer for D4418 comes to 1.1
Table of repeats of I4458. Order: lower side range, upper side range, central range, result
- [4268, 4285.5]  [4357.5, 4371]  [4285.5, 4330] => 4.8 angstrom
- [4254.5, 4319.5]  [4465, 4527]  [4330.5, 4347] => -0.3 angstrom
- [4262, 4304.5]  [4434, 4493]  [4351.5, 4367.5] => -1.1 angstrom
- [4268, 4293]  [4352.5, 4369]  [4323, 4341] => 0.9 angstrom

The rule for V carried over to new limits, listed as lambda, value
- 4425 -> 10.51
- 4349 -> 10.02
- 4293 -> 9.534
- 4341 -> 11.89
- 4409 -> 10.27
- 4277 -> 10.16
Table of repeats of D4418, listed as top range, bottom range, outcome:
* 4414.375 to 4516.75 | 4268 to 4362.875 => 1.14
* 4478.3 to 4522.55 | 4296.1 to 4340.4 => 1.22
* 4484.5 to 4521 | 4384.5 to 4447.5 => 1.08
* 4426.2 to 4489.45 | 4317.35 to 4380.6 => 1.06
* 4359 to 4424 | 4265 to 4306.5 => 1.10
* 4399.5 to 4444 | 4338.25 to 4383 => 1.03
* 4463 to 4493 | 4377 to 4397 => 1.14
